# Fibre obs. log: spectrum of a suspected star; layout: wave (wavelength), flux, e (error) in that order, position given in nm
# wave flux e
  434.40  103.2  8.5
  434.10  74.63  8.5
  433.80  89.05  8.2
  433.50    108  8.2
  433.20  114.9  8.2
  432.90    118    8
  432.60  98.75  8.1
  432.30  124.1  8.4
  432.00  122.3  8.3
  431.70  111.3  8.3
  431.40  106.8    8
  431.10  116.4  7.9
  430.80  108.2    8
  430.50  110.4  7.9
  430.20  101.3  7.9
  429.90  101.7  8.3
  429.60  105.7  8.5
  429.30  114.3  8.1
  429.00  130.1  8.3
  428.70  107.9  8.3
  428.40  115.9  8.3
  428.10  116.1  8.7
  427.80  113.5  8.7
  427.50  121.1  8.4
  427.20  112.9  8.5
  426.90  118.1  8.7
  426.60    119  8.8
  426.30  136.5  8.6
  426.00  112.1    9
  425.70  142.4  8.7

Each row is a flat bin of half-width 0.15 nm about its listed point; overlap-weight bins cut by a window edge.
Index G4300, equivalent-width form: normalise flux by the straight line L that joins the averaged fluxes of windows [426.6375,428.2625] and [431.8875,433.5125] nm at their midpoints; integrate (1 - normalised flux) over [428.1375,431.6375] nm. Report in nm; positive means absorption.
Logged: 0.14 nm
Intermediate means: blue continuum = 117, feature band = 111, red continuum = 115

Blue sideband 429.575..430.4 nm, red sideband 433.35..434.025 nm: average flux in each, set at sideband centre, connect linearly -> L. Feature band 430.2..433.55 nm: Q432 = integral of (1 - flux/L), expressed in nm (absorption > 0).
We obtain -0.44 nm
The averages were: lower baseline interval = 103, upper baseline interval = 95.9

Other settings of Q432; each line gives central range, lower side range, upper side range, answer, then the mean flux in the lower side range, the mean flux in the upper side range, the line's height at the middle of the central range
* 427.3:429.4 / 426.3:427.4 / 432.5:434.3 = -0.03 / 120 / 101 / 115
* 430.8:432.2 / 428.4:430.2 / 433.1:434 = -0.10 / 111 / 102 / 106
